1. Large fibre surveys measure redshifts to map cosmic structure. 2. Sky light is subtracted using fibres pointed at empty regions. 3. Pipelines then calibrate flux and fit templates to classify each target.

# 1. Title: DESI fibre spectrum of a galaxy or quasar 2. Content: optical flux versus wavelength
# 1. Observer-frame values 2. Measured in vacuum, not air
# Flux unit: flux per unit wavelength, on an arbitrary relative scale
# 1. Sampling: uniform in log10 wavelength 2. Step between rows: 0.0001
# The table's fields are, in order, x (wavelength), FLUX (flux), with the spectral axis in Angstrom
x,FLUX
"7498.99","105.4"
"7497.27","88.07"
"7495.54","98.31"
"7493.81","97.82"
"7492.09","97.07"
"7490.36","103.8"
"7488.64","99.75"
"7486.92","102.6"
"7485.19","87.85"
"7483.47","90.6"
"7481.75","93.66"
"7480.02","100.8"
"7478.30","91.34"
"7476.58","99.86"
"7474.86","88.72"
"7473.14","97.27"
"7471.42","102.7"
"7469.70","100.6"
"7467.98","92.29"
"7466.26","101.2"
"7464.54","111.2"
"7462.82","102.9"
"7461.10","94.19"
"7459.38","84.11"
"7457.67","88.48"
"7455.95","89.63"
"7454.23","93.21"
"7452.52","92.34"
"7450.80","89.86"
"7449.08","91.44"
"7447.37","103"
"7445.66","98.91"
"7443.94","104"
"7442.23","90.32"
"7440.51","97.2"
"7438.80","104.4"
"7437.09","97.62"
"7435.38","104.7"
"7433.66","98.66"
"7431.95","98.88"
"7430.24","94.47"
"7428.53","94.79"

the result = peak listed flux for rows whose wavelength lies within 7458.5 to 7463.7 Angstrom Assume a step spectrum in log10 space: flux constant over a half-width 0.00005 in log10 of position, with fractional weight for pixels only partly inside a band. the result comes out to 102.9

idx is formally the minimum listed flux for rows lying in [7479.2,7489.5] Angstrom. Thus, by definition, 87.85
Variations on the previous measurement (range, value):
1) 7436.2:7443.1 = 90.32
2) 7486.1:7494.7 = 97.07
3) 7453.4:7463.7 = 84.11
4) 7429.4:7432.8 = 94.47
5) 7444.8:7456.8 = 89.63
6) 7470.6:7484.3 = 88.72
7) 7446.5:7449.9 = 91.44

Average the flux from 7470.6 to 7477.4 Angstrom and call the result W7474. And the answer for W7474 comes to 97.1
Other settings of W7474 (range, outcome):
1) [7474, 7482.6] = 94.9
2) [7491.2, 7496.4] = 97.7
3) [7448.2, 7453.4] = 91.3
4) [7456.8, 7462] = 89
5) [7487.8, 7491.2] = 102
